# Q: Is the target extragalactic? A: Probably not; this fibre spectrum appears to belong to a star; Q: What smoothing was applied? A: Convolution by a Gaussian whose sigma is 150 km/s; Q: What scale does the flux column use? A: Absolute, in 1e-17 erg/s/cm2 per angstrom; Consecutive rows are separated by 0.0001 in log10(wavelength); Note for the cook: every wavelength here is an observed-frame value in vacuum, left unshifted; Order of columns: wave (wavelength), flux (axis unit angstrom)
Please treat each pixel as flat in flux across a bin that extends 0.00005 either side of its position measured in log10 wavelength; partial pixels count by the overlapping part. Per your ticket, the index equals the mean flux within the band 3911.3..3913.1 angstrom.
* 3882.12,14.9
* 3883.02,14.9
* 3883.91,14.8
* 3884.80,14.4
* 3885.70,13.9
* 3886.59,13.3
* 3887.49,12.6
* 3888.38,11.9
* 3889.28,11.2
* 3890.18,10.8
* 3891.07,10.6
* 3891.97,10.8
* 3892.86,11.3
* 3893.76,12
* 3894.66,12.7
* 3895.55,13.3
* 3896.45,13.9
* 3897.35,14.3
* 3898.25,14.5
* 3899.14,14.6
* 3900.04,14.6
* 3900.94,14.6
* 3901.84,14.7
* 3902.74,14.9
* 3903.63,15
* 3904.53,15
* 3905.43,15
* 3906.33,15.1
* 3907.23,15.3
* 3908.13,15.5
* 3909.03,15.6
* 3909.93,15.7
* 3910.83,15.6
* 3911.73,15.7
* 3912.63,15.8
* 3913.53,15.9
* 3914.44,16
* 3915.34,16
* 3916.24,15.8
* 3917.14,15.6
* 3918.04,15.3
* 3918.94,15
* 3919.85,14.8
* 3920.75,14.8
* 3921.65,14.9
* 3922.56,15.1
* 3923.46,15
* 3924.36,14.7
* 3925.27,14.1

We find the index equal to 15.8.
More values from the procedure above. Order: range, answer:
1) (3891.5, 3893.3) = 11.1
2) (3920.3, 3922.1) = 14.9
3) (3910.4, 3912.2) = 15.7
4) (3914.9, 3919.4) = 15.5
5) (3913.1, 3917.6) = 15.9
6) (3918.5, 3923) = 14.9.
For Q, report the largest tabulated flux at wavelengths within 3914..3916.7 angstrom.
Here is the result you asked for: 16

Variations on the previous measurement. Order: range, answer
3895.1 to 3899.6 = 14.6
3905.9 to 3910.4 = 15.7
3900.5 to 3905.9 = 15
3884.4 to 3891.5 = 14.4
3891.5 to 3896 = 13.3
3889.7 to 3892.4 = 10.8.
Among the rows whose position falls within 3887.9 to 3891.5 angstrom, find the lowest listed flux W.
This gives 10.6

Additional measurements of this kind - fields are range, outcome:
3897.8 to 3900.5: 14.5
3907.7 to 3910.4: 15.5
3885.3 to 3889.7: 11.2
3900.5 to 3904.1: 14.6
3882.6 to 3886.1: 13.9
